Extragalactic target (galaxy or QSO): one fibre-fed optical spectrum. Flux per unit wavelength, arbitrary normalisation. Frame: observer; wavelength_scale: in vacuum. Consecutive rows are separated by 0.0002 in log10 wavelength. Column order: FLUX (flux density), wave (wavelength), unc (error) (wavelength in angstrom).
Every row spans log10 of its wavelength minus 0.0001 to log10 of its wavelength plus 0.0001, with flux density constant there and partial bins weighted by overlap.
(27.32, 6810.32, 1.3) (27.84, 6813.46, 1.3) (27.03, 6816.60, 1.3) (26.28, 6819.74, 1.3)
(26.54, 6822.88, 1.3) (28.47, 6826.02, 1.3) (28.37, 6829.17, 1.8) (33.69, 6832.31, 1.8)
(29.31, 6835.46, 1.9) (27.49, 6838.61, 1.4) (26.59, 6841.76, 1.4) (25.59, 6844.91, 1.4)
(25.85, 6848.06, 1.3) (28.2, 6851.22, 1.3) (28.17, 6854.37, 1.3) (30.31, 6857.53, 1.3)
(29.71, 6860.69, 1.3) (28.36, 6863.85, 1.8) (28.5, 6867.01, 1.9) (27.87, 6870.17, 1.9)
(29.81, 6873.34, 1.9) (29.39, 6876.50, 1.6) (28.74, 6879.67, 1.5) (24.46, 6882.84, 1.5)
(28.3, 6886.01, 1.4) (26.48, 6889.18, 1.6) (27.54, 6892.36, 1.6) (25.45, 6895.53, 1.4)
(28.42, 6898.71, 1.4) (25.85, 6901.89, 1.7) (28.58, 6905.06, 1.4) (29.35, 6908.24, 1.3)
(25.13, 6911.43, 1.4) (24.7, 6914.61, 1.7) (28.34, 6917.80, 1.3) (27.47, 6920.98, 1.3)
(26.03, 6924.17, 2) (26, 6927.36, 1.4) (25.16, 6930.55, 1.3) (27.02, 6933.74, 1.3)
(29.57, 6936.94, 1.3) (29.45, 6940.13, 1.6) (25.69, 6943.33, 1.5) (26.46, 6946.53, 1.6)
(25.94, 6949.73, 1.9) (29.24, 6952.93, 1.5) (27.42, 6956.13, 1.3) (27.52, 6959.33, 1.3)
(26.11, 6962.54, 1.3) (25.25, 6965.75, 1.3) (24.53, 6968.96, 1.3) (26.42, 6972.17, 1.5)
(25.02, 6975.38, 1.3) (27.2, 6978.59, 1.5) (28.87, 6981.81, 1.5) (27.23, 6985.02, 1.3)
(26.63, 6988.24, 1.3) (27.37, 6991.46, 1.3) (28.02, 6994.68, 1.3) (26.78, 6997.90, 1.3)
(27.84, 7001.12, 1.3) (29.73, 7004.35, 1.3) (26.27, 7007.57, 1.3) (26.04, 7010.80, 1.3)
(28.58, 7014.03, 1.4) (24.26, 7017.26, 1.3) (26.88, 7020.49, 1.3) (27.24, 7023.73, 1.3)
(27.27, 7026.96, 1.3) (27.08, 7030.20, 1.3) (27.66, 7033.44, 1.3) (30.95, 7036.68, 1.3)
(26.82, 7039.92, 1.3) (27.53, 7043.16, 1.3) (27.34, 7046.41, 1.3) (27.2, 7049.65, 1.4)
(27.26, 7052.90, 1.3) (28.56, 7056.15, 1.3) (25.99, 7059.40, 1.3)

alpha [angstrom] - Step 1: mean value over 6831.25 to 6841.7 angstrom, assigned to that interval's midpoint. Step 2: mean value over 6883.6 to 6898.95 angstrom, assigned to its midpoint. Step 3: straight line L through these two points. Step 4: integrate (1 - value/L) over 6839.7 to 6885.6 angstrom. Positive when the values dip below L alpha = 0.46 angstrom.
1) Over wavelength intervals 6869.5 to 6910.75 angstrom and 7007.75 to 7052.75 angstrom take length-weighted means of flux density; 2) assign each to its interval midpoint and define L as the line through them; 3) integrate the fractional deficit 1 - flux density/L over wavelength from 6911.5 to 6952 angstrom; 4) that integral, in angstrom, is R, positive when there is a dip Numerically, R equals 1.1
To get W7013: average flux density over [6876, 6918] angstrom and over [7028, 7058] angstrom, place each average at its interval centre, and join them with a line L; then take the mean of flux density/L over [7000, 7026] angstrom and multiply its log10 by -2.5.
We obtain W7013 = 0.02 mag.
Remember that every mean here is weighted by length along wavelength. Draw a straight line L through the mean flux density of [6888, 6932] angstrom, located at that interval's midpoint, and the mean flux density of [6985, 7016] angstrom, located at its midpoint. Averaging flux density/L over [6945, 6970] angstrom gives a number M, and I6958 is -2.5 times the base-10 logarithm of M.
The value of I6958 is 0.020 mag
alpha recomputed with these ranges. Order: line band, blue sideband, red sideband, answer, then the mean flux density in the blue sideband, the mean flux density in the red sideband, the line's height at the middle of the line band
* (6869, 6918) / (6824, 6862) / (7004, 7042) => 1.3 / 28.4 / 27.3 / 28.1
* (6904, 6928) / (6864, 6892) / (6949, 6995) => 0.5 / 27.9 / 26.8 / 27.5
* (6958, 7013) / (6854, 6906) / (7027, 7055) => 1.8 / 28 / 27.7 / 27.8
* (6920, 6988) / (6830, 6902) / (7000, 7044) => 2.1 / 28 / 27.4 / 27.7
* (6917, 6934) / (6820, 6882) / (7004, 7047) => 0.8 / 28.4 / 27.3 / 27.9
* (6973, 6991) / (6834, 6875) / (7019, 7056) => 0.5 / 28.1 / 27.6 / 27.8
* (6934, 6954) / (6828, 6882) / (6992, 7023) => 0.1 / 28.5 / 27.2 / 27.7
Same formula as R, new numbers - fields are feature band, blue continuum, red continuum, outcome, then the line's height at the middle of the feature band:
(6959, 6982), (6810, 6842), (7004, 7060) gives 1.20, 27.6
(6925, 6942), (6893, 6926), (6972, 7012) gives -0.20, 27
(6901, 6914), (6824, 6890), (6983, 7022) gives 0.36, 27.9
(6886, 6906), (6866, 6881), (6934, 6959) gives 0.98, 28.5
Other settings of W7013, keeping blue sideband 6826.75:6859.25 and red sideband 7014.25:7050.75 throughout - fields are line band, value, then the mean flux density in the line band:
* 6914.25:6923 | 0.03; 27.1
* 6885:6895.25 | 0.04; 27.1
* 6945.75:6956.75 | 0.02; 27.3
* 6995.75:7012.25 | 0.00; 27.4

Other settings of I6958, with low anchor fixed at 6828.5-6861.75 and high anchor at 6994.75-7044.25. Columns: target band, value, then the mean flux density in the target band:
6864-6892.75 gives 0.01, 27.9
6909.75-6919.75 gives 0.08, 26.1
